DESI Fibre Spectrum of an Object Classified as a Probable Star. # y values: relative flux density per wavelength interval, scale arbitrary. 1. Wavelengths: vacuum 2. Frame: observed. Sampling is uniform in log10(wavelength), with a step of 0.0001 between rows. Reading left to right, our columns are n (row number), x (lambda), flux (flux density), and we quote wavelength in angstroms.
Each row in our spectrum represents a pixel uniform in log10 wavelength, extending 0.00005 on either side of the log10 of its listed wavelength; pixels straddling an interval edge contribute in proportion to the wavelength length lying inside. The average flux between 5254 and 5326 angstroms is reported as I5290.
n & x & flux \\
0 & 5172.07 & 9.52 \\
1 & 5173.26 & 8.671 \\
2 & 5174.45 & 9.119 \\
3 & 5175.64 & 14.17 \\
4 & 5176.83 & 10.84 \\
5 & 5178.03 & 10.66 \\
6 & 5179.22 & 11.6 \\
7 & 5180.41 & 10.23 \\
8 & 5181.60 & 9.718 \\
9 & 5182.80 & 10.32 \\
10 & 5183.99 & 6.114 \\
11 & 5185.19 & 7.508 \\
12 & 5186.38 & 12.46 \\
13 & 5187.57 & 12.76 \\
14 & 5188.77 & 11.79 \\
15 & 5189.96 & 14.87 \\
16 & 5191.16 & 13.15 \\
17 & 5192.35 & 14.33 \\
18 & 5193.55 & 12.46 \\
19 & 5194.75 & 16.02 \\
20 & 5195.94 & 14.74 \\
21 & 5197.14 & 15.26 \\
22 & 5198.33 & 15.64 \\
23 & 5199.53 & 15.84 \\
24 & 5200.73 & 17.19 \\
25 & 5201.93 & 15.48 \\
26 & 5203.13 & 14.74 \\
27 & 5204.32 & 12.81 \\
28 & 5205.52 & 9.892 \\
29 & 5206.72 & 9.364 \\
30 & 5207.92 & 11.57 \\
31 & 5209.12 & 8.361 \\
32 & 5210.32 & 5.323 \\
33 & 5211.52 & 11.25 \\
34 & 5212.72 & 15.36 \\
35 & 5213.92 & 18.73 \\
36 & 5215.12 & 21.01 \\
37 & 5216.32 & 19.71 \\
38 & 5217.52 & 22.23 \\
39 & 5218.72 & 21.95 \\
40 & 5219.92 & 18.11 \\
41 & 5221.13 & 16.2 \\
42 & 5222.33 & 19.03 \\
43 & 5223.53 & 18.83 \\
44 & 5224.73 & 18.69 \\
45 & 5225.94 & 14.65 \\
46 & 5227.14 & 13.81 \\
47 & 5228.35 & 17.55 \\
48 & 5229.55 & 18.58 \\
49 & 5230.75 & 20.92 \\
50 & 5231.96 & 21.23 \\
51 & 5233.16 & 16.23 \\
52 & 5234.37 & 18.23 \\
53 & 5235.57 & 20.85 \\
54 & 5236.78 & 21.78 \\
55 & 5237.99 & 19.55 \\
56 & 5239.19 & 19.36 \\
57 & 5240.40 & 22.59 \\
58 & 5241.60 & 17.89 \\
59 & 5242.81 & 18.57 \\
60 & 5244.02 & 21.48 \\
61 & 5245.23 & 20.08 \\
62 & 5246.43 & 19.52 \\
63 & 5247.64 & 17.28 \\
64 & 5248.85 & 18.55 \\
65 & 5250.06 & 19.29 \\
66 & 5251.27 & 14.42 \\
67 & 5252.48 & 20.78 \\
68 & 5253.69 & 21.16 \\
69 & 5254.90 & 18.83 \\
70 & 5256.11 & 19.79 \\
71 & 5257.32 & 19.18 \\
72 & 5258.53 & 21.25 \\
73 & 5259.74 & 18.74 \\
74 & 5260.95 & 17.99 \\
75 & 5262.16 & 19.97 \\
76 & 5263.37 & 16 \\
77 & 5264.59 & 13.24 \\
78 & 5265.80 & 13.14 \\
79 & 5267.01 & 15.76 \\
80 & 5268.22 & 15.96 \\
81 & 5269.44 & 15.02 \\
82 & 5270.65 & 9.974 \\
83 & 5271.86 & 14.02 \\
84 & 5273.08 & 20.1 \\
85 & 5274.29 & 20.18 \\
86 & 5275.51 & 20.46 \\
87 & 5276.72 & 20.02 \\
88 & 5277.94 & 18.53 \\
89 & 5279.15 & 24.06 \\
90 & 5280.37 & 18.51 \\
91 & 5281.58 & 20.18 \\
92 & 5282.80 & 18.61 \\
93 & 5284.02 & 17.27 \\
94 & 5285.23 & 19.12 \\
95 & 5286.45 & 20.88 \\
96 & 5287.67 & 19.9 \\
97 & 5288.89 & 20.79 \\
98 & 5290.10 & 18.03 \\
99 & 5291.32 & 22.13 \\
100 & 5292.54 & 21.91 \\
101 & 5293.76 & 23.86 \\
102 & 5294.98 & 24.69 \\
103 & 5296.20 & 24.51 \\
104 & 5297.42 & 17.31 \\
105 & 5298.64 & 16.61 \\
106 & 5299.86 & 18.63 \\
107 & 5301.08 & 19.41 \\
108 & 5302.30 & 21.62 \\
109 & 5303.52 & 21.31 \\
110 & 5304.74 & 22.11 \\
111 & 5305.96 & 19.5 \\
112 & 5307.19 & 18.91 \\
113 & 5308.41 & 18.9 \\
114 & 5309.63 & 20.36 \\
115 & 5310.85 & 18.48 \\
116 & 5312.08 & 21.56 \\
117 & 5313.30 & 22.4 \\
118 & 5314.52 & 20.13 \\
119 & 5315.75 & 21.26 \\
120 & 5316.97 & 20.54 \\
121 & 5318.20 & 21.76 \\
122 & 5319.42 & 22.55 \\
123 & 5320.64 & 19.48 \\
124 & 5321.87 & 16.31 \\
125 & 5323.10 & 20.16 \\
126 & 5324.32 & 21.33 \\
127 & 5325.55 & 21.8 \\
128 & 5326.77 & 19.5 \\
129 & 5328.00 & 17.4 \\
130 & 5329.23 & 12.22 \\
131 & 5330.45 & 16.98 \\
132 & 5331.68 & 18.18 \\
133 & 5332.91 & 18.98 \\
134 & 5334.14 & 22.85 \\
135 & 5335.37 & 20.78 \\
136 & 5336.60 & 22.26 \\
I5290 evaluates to 19.4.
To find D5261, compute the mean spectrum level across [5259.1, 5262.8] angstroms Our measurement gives 18.9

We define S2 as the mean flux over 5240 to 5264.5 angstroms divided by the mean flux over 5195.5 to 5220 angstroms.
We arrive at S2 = 1.27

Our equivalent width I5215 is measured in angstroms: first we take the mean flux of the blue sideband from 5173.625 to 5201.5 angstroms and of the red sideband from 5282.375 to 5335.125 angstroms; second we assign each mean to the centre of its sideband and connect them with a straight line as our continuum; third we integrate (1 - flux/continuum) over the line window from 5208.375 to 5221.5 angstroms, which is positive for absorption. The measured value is -1.8 angstroms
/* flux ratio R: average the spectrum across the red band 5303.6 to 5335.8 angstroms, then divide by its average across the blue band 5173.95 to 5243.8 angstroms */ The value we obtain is 1.30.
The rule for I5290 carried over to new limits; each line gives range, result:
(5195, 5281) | 17.4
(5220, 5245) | 18.8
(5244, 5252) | 18.5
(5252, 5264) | 19.3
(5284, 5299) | 20.7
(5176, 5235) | 14.6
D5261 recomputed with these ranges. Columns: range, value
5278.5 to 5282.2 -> 20.9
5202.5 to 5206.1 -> 12.5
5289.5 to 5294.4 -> 21.5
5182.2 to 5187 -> 9.13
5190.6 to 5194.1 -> 13.3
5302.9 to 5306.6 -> 20.9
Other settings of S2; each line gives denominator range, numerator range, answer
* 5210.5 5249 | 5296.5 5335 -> 1.06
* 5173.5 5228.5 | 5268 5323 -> 1.42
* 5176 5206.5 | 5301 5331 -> 1.57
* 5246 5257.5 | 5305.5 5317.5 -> 1.07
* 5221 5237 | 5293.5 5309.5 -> 1.12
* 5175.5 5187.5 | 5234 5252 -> 1.87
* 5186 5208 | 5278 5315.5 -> 1.48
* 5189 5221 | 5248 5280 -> 1.21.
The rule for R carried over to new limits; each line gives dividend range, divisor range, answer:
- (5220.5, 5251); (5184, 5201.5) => 1.38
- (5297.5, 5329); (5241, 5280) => 1.10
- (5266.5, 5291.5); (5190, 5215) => 1.37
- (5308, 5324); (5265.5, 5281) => 1.16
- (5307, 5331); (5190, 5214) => 1.48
